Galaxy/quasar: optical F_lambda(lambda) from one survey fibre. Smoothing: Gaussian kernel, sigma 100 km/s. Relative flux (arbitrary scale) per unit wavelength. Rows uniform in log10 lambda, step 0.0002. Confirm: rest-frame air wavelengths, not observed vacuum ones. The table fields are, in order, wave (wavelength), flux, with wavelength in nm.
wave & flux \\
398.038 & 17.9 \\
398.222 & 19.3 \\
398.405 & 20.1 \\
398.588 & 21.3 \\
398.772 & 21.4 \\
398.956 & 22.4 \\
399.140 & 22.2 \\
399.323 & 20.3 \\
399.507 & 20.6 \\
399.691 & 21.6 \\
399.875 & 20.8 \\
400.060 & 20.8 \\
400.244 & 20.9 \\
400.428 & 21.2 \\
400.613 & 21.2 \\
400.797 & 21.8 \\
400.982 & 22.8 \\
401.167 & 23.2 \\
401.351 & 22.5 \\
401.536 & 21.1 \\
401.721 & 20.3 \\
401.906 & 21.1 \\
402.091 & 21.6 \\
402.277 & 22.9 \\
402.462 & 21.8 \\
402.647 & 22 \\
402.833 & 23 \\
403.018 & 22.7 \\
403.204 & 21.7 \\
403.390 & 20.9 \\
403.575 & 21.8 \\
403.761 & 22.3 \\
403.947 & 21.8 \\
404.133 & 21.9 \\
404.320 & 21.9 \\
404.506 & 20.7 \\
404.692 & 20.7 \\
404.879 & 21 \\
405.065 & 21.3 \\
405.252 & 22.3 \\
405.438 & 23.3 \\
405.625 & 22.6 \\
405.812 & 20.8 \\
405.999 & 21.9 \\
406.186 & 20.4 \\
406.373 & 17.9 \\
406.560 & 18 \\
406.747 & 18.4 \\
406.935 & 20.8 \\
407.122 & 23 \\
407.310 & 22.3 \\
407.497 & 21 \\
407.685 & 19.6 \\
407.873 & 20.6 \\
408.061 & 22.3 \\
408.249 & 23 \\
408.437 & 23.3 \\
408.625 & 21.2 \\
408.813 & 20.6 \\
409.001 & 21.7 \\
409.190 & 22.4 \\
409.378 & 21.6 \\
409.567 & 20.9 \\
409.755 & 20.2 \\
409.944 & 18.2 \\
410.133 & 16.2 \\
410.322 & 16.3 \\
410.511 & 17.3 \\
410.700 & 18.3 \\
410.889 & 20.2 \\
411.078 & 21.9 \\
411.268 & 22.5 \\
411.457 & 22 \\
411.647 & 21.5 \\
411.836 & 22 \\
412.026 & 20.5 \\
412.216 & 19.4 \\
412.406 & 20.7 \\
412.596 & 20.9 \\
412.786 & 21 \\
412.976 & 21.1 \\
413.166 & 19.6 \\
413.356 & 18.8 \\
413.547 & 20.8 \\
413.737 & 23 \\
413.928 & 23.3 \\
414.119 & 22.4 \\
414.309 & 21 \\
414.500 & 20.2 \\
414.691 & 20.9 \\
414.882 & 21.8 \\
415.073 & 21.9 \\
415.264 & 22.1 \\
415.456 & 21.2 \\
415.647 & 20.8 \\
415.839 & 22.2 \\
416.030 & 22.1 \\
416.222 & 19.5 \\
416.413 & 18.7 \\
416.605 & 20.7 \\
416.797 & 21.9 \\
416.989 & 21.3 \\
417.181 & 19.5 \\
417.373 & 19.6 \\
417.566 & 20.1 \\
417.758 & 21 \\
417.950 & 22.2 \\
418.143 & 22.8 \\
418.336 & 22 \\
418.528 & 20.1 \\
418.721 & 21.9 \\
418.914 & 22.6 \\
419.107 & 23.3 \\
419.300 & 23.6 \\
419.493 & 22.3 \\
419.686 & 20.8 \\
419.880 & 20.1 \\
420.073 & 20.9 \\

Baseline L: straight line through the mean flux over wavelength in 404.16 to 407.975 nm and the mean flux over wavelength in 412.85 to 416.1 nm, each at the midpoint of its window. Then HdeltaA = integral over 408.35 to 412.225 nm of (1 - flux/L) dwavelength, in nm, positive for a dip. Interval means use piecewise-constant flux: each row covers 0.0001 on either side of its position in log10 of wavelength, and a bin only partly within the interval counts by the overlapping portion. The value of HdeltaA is 0.14 nm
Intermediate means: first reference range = 20.9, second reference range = 21.4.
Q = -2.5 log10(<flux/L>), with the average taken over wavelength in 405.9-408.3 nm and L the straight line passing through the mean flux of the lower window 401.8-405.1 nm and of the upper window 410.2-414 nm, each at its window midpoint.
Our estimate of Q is 0.028 mag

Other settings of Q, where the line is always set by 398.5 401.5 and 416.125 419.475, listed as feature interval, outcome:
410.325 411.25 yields 0.107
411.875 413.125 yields 0.038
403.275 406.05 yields -0.010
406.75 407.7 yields 0.012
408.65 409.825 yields 0.007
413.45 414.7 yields -0.019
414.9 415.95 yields -0.019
